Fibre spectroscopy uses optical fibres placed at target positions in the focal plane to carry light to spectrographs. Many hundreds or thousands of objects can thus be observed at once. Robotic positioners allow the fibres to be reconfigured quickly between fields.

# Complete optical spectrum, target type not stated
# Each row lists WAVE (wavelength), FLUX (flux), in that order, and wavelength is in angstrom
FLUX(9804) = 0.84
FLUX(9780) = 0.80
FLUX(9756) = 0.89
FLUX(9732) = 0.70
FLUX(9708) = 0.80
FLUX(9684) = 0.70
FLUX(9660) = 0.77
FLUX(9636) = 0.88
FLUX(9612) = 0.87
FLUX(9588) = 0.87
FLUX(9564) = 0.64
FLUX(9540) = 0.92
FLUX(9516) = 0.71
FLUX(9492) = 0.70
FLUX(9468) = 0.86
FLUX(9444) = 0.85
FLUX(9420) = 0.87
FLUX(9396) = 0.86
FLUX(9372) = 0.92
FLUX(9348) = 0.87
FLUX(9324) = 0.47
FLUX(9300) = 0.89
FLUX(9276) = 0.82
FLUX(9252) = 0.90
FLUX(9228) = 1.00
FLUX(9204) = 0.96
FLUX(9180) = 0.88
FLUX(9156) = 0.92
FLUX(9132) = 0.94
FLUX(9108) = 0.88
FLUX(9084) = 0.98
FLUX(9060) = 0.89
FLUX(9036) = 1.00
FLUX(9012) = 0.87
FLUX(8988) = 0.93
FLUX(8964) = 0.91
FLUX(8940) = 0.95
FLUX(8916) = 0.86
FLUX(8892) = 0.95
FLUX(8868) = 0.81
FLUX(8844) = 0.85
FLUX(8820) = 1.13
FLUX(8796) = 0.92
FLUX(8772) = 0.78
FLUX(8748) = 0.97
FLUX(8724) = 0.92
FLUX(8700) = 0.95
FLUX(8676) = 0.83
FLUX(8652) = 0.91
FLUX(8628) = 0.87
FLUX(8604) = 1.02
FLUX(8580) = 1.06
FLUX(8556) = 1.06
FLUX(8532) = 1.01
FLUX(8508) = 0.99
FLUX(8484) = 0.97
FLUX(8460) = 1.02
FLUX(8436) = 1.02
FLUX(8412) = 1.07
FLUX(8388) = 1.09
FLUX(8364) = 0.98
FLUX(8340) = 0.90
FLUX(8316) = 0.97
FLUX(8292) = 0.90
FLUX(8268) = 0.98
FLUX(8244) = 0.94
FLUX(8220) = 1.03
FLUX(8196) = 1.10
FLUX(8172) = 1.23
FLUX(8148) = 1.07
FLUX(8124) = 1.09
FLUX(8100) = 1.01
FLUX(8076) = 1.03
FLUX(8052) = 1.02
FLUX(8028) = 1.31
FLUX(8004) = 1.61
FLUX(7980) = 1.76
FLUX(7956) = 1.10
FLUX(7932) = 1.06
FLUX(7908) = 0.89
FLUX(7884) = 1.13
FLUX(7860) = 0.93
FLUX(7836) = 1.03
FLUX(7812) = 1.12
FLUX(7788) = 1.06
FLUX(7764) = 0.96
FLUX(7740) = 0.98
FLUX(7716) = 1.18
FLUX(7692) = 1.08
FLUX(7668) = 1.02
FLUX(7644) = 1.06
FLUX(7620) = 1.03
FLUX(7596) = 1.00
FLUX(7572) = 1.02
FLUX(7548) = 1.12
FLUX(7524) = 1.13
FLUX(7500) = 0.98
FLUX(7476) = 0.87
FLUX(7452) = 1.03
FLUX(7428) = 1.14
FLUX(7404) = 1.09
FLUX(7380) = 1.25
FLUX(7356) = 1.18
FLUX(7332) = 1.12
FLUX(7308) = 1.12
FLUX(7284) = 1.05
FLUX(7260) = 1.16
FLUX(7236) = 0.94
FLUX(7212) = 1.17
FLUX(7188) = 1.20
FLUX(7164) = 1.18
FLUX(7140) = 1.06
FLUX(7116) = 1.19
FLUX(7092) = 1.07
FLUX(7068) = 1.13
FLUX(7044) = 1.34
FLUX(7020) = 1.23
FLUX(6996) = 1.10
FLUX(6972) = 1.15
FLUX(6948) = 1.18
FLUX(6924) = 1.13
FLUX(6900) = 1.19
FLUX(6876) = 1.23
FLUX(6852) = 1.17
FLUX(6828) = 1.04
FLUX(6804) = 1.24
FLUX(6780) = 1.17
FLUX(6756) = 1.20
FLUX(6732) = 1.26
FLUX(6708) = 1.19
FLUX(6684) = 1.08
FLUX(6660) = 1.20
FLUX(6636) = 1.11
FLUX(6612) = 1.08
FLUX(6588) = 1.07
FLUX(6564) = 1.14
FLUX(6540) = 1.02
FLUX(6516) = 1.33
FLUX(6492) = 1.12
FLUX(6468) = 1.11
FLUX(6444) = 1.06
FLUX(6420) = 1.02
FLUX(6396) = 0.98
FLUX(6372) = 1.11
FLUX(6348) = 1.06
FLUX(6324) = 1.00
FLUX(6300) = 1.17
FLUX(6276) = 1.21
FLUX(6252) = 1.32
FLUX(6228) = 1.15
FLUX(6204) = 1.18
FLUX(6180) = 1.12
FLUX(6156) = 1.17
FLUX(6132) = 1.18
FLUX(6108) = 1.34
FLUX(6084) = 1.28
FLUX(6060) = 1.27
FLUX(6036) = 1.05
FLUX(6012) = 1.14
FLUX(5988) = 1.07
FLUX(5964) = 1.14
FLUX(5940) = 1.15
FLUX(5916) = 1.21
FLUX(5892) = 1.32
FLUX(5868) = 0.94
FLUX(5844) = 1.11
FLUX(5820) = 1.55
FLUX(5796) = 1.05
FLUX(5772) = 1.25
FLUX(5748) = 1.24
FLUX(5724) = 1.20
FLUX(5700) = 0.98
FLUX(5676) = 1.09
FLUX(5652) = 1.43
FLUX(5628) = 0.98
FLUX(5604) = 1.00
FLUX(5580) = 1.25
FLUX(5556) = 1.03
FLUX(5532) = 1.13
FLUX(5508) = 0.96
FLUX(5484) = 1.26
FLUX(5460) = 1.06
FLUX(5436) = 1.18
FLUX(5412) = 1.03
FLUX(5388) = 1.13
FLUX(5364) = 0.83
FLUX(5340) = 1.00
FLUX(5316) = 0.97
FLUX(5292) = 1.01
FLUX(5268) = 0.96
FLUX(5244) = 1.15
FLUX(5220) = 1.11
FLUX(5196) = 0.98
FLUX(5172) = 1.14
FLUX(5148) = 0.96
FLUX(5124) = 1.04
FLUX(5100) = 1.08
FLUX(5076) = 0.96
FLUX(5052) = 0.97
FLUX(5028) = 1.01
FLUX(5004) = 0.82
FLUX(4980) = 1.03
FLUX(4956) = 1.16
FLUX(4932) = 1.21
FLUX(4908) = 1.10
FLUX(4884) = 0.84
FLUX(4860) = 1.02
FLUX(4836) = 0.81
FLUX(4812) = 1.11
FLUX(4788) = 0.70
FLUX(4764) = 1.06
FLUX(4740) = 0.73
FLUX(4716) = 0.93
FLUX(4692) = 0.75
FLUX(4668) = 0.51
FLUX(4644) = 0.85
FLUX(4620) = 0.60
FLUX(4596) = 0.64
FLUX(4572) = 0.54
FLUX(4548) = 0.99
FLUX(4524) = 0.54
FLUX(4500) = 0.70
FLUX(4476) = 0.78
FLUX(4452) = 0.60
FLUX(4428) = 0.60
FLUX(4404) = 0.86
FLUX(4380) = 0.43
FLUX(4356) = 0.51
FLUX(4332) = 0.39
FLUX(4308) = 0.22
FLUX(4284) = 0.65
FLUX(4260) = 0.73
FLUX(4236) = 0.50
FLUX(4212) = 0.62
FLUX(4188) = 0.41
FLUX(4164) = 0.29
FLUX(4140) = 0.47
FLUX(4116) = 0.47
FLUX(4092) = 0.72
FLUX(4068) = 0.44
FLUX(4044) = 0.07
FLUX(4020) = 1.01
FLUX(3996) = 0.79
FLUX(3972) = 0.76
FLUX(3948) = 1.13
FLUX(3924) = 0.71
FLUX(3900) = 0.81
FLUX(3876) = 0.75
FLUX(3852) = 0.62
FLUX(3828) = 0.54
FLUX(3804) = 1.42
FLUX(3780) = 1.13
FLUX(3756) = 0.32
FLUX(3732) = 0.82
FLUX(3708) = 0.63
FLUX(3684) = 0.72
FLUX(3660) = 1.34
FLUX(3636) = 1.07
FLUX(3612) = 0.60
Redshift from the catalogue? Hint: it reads 0.22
